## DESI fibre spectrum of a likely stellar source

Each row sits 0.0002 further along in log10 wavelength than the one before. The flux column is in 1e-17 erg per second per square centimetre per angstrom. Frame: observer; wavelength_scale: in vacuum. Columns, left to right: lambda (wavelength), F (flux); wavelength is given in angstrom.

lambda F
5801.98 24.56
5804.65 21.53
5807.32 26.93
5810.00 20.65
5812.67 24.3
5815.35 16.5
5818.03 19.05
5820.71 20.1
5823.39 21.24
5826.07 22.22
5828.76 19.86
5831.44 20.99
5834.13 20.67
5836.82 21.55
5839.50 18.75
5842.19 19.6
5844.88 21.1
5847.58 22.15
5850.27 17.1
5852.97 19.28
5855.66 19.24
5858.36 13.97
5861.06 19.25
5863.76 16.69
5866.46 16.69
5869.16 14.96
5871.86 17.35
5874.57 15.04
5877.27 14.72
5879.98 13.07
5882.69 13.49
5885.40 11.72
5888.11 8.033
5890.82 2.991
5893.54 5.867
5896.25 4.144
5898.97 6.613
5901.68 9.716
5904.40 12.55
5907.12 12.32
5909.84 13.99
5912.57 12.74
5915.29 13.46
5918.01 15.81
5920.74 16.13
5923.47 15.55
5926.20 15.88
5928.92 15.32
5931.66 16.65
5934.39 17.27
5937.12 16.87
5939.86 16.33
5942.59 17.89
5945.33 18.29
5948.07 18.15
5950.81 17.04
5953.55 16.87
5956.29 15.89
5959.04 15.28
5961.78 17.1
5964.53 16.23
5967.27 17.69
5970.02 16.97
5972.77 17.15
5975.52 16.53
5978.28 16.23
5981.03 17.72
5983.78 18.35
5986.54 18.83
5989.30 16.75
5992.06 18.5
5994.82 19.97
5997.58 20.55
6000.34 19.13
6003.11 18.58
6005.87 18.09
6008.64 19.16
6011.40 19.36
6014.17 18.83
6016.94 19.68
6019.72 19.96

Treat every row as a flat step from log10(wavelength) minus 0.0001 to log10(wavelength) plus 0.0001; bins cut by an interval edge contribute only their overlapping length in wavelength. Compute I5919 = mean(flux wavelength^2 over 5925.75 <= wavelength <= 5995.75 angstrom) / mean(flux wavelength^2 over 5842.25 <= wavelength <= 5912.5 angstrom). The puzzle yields 1.28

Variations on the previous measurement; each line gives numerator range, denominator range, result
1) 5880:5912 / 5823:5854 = 0.47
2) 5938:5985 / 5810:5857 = 0.88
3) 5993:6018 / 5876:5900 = 2.24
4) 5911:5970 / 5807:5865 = 0.85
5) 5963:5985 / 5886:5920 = 1.75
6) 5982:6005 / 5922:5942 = 1.17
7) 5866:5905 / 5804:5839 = 0.53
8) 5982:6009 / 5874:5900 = 2.06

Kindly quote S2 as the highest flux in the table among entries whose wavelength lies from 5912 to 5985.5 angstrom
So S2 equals 18.35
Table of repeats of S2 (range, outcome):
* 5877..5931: 16.13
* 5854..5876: 19.25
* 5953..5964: 17.1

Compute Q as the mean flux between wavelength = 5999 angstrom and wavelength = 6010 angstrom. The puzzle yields 18.7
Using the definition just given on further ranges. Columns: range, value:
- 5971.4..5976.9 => 16.8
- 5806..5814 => 24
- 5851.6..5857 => 19.3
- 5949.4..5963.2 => 16.4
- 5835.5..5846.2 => 20.3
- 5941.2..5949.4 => 18.1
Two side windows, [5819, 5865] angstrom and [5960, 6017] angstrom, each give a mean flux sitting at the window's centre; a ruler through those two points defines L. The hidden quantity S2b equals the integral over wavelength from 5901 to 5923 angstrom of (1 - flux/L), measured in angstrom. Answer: 6.2 angstrom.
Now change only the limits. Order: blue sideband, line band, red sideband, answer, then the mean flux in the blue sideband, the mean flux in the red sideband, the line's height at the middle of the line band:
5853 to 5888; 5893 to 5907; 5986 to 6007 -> 6.85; 15.4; 18.8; 16.2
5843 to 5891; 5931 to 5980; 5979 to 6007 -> 2.24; 15.7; 18.6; 17.7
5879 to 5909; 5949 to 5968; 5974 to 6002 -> -1.48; 9.17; 18.3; 15.4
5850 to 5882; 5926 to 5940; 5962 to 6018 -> 0.74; 16.4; 18.2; 17.3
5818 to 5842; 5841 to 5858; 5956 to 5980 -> 0.49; 20.5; 16.6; 20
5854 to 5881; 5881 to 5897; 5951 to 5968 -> 8.17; 16.2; 16.5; 16.3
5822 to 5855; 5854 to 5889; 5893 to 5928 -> 3.37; 20.4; 12.1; 16.6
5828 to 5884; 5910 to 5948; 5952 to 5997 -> 3.24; 17.9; 17.3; 17.5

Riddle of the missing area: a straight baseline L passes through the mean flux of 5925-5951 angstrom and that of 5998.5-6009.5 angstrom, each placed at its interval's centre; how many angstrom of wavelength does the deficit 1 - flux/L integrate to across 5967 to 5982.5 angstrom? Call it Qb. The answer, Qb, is 0.8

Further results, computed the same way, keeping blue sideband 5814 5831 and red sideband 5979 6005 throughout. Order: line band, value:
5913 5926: 2.8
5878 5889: 4.3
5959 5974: 1.6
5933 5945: 1.2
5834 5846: -0.3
